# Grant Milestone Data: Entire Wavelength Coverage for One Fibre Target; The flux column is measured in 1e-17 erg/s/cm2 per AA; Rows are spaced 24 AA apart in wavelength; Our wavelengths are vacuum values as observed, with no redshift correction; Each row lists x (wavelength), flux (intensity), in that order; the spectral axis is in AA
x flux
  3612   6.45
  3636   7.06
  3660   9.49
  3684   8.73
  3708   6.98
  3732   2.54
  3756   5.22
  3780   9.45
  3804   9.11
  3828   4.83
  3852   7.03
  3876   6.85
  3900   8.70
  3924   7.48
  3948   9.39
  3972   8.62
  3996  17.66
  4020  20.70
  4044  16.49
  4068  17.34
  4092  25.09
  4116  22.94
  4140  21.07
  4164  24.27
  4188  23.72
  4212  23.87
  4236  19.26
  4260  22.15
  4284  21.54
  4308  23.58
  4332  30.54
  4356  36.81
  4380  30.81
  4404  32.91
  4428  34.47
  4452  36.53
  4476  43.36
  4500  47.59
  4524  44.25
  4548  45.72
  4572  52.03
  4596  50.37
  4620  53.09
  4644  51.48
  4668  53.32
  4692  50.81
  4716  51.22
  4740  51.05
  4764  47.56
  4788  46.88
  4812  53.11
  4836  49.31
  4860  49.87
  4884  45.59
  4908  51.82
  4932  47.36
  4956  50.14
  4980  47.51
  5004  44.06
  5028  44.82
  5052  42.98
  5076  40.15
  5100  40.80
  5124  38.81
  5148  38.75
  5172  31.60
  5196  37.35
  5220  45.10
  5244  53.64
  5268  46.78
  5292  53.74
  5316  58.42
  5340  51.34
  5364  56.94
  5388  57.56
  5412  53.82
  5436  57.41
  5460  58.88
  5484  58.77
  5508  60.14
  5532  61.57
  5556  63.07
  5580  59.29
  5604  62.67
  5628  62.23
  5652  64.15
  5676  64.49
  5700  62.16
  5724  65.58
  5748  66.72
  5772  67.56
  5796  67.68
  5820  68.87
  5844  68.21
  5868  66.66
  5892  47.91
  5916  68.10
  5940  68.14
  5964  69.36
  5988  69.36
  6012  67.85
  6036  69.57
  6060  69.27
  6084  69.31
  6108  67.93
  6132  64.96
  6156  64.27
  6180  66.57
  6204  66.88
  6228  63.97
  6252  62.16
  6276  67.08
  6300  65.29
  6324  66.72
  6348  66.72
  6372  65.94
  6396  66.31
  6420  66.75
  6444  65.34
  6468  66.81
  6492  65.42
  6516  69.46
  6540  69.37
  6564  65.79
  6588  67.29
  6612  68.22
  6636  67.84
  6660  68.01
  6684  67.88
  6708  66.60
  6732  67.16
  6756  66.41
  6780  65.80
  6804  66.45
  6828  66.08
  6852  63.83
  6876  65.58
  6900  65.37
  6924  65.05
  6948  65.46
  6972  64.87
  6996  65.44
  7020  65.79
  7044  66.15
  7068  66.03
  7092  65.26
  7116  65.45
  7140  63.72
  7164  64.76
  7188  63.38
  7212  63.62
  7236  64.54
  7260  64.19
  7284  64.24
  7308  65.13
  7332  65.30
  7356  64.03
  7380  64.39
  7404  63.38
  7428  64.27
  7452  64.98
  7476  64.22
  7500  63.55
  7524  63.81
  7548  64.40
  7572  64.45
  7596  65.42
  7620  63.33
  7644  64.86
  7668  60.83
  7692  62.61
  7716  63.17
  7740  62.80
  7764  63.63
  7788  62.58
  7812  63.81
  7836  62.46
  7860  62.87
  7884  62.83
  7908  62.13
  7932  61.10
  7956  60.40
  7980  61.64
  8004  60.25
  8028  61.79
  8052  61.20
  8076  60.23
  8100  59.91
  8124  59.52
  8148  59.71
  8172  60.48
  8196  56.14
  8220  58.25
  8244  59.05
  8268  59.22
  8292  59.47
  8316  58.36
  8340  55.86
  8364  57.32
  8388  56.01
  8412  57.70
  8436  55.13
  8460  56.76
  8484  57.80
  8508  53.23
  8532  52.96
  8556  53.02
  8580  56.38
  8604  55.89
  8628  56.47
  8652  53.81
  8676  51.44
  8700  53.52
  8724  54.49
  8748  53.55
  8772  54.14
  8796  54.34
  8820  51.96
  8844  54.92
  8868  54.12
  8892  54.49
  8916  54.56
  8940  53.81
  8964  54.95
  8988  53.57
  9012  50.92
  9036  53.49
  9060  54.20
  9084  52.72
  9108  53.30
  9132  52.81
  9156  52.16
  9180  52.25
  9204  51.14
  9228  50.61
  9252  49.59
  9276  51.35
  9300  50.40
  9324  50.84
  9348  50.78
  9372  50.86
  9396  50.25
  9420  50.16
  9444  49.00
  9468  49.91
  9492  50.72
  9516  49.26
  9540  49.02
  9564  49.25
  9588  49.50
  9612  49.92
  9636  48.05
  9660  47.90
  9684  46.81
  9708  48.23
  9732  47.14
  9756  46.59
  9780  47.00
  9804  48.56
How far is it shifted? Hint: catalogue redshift 0.00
